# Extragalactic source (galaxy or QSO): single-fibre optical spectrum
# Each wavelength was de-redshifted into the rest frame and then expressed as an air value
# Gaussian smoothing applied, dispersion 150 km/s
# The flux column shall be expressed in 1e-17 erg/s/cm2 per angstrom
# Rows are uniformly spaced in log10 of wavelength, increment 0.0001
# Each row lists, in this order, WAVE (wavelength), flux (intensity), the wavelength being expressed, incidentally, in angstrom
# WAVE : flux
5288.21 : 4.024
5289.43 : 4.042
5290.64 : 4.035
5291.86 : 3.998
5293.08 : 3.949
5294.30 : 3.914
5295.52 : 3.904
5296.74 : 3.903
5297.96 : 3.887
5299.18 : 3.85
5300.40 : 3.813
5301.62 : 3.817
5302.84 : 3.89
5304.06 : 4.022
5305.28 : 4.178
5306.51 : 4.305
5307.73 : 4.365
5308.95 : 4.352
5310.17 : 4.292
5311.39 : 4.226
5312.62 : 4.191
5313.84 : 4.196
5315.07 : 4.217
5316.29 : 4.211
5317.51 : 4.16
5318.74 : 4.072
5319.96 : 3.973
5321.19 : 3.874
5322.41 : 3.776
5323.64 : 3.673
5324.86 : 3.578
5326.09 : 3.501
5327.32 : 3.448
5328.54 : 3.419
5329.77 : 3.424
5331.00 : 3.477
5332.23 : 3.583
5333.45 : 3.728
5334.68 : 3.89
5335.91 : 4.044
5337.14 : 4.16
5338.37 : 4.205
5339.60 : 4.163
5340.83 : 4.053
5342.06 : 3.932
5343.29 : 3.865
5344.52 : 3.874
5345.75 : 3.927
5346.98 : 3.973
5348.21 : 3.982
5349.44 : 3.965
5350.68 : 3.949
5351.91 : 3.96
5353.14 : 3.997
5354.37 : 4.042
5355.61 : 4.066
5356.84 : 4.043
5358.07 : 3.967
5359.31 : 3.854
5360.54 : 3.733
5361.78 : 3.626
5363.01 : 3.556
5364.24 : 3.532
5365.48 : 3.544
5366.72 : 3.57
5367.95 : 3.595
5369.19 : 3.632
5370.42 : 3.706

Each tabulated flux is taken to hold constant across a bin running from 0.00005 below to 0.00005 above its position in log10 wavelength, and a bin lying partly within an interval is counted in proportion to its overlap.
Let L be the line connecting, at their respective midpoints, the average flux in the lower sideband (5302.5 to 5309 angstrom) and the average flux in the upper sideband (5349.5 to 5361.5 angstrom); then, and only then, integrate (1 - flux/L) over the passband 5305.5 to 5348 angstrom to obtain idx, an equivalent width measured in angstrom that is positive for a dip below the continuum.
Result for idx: 1.4 angstrom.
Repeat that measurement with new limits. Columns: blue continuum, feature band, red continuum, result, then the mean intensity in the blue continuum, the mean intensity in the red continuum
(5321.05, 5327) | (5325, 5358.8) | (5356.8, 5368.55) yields -1.87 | 3.65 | 3.69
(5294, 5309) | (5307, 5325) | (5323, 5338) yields -1.19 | 4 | 3.67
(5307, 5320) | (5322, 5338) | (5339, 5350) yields 1.60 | 4.22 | 3.97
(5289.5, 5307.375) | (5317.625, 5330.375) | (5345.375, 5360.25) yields 0.89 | 3.97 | 3.97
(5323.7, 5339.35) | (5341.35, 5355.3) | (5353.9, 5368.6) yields -0.81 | 3.71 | 3.76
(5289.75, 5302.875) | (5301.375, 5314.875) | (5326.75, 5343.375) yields -1.03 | 3.91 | 3.81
